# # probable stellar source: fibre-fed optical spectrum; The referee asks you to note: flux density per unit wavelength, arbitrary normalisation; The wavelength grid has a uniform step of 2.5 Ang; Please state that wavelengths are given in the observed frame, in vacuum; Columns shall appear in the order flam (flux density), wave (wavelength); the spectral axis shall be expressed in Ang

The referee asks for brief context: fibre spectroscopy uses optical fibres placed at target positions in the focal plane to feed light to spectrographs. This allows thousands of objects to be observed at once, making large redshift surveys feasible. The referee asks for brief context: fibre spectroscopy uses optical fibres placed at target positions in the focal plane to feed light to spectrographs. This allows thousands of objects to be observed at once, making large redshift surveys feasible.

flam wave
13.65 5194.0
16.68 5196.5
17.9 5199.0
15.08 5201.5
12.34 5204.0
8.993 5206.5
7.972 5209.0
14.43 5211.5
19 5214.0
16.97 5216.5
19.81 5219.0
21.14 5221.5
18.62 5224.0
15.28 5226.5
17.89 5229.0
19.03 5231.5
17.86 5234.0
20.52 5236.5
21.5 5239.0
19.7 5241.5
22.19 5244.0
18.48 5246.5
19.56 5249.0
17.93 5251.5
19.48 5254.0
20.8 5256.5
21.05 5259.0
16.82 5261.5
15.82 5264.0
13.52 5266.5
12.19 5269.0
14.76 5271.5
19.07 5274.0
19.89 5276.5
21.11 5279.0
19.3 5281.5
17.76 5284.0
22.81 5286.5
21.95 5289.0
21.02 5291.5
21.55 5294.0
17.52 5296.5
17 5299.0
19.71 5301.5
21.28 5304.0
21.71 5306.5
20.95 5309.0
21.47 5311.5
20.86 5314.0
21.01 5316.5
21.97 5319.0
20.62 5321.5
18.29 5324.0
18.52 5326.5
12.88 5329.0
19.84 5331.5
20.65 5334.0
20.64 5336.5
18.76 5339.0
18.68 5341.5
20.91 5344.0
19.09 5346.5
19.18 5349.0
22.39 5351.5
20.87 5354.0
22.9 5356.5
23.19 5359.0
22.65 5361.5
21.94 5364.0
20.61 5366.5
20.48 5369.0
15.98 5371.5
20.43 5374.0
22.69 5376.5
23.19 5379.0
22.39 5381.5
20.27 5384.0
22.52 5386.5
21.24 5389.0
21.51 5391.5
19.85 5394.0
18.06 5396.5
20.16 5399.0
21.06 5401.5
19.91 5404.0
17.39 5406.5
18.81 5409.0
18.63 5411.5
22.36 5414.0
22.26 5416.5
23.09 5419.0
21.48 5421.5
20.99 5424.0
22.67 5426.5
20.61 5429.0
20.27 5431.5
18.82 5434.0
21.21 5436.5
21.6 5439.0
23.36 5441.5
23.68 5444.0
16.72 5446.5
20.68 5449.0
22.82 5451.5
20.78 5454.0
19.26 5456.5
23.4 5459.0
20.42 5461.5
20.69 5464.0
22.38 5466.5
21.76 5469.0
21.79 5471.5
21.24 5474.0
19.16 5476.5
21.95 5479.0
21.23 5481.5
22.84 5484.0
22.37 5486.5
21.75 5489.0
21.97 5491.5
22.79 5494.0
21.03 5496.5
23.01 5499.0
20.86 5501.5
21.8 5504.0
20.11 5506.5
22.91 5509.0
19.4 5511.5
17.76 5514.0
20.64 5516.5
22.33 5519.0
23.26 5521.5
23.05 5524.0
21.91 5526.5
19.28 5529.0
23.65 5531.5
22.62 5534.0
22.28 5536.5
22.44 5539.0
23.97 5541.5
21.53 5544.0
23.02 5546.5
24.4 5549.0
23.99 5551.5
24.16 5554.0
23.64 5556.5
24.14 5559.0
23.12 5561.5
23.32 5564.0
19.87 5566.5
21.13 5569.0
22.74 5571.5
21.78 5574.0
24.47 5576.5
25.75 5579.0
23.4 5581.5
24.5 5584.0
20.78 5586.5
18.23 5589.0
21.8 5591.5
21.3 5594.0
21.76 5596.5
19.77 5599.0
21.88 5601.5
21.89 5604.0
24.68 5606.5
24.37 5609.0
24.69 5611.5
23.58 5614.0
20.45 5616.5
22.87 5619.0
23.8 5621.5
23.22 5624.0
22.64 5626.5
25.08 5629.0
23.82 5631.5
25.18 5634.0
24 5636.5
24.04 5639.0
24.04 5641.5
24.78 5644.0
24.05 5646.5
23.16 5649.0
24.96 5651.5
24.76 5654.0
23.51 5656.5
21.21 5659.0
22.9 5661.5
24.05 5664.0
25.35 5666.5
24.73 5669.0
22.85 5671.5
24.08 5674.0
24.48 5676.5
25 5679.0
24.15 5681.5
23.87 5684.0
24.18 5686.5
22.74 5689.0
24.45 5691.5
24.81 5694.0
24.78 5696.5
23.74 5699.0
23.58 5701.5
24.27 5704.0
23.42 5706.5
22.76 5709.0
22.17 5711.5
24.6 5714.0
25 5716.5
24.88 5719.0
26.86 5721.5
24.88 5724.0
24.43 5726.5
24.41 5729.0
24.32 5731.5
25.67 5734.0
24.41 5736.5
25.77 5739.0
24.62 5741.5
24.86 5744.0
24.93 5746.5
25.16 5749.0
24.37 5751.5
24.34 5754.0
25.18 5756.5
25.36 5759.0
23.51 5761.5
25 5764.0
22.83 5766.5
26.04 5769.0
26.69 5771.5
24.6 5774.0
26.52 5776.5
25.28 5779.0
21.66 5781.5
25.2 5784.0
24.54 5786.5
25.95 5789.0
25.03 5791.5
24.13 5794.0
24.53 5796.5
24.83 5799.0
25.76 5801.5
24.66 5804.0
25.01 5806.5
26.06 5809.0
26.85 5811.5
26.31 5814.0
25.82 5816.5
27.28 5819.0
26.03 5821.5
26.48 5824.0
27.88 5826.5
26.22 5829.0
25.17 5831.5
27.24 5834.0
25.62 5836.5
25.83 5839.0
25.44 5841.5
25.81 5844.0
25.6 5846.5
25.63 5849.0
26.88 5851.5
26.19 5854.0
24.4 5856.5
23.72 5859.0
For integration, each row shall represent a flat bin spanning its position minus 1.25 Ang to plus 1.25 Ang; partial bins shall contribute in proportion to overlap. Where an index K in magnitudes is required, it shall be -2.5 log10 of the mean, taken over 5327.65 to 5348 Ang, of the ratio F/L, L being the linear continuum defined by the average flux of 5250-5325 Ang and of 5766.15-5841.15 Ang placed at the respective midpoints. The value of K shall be 0.056 mag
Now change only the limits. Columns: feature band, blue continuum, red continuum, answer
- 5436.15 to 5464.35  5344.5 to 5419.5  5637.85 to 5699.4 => 0.02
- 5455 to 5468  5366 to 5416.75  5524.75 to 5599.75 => 0.00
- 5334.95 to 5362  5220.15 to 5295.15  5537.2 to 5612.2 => -0.04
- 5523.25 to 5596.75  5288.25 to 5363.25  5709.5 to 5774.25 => 0.01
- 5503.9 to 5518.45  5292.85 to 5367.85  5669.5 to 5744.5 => 0.09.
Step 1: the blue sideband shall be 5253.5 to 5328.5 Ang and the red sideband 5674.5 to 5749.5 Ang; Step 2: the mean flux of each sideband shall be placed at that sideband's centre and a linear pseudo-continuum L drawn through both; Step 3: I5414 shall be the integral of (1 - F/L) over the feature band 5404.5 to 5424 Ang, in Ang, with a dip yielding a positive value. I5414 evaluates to 0.19 Ang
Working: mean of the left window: 19.3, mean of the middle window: 20.6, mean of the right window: 24.4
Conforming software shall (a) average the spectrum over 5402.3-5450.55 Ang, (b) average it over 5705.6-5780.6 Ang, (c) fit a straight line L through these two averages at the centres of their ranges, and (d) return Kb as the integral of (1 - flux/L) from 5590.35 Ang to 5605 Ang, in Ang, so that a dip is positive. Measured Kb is 1.0 Ang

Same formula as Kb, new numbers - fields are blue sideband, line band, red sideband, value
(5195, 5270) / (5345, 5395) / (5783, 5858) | -4.95 Ang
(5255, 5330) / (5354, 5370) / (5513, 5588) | -1.46 Ang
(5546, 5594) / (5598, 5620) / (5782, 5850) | 0.52 Ang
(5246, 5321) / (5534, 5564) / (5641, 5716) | -1.20 Ang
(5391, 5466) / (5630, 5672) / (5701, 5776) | -0.77 Ang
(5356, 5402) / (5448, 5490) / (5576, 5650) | 0.81 Ang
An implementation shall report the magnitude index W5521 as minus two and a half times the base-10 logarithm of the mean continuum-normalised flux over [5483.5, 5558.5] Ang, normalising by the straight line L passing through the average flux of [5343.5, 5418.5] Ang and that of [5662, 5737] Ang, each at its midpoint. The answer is 0.01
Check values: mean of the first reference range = 20.8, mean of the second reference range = 24.3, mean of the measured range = 22.2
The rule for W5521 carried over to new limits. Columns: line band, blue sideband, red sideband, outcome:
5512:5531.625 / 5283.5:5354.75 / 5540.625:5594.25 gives 0.050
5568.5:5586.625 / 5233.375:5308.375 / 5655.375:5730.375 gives -0.026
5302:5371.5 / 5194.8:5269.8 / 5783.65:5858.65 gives -0.088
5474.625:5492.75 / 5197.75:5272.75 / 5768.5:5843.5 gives -0.037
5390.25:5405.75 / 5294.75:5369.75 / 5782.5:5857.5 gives 0.051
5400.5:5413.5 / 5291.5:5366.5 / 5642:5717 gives 0.095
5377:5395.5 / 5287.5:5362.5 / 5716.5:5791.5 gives -0.033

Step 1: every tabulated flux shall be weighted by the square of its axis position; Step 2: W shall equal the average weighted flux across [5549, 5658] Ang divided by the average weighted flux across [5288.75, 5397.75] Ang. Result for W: 1.25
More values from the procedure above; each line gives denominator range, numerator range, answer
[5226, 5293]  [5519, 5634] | 1.36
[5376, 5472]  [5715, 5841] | 1.36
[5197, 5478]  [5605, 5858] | 1.44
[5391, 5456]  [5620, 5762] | 1.29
